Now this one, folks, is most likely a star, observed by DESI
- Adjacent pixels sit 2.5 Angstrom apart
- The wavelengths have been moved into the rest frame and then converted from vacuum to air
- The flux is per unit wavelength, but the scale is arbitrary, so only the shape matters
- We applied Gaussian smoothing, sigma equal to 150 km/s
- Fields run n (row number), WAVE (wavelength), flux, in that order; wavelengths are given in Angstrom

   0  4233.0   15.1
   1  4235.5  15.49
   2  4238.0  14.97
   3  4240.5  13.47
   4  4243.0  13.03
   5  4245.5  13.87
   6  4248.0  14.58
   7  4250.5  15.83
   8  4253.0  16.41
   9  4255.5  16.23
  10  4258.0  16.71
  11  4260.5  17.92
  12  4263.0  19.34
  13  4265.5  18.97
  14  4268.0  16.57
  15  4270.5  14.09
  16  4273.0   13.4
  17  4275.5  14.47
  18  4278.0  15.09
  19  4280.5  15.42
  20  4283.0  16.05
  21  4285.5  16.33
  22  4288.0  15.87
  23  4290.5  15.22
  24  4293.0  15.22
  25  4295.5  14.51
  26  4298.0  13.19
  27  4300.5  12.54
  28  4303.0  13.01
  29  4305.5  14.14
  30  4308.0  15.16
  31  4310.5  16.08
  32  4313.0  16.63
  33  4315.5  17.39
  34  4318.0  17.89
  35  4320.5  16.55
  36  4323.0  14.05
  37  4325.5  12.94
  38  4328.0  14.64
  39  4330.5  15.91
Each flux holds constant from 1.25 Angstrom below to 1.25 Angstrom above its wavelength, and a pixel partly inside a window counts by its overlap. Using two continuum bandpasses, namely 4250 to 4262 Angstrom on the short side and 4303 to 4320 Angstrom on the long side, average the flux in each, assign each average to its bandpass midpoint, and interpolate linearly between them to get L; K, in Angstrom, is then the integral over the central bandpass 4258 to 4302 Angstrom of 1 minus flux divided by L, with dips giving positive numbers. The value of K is 2.3 Angstrom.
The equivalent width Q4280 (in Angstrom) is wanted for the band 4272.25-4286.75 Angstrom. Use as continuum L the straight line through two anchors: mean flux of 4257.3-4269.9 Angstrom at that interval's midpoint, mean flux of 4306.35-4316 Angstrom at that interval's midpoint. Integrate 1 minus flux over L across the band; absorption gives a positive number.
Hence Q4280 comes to 1.70 Angstrom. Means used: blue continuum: 17.8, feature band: 15.2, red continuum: 16.1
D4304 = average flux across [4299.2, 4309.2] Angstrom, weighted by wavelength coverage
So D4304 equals 13.7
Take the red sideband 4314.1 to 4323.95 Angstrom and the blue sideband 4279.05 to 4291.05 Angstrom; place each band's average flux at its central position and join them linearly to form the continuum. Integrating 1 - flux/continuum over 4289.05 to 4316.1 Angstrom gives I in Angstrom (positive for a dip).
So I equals 2.4 Angstrom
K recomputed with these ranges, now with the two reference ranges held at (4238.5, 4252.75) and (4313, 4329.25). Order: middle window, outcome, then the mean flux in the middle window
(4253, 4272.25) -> -3.1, 17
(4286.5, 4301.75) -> 0.7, 14.5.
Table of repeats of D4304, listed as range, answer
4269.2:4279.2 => 14.3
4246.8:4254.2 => 15.6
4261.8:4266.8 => 19.1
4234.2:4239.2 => 15.2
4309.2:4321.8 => 16.9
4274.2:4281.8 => 15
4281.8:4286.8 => 16.2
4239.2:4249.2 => 13.7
